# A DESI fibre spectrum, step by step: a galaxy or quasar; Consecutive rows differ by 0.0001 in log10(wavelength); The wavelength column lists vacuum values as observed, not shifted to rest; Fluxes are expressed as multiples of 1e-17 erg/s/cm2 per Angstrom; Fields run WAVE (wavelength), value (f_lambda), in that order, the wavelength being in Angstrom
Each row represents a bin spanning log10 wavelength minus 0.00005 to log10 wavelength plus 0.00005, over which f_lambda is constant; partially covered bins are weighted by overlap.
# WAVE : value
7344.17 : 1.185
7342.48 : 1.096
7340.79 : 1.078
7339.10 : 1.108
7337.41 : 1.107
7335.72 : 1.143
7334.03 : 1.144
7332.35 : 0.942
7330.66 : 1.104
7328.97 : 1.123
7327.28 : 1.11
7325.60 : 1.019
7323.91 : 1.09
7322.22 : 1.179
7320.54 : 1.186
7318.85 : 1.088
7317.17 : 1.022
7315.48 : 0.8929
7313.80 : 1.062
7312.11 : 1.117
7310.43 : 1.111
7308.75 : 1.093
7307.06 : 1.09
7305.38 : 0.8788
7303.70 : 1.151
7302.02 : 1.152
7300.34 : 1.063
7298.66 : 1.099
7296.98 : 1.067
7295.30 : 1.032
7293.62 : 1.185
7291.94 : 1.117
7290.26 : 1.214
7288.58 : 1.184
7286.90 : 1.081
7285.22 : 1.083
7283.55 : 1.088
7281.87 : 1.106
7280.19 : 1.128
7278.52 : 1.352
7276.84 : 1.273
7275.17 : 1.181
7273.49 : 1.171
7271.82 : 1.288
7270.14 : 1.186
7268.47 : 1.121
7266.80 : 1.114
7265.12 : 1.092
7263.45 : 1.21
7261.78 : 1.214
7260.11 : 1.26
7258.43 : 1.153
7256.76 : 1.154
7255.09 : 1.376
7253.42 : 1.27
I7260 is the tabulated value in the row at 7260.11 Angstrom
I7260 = 1.26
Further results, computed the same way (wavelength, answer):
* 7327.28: 1.11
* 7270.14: 1.186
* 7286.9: 1.081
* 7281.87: 1.106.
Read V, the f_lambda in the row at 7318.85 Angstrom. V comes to 1.088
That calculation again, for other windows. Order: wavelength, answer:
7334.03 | 1.144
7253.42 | 1.27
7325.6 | 1.019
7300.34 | 1.063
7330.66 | 1.104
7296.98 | 1.067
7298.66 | 1.099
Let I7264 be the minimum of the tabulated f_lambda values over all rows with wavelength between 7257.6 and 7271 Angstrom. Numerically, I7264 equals 1.092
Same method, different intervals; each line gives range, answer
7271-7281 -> 1.128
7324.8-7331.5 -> 1.019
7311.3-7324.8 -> 0.8929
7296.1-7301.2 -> 1.063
